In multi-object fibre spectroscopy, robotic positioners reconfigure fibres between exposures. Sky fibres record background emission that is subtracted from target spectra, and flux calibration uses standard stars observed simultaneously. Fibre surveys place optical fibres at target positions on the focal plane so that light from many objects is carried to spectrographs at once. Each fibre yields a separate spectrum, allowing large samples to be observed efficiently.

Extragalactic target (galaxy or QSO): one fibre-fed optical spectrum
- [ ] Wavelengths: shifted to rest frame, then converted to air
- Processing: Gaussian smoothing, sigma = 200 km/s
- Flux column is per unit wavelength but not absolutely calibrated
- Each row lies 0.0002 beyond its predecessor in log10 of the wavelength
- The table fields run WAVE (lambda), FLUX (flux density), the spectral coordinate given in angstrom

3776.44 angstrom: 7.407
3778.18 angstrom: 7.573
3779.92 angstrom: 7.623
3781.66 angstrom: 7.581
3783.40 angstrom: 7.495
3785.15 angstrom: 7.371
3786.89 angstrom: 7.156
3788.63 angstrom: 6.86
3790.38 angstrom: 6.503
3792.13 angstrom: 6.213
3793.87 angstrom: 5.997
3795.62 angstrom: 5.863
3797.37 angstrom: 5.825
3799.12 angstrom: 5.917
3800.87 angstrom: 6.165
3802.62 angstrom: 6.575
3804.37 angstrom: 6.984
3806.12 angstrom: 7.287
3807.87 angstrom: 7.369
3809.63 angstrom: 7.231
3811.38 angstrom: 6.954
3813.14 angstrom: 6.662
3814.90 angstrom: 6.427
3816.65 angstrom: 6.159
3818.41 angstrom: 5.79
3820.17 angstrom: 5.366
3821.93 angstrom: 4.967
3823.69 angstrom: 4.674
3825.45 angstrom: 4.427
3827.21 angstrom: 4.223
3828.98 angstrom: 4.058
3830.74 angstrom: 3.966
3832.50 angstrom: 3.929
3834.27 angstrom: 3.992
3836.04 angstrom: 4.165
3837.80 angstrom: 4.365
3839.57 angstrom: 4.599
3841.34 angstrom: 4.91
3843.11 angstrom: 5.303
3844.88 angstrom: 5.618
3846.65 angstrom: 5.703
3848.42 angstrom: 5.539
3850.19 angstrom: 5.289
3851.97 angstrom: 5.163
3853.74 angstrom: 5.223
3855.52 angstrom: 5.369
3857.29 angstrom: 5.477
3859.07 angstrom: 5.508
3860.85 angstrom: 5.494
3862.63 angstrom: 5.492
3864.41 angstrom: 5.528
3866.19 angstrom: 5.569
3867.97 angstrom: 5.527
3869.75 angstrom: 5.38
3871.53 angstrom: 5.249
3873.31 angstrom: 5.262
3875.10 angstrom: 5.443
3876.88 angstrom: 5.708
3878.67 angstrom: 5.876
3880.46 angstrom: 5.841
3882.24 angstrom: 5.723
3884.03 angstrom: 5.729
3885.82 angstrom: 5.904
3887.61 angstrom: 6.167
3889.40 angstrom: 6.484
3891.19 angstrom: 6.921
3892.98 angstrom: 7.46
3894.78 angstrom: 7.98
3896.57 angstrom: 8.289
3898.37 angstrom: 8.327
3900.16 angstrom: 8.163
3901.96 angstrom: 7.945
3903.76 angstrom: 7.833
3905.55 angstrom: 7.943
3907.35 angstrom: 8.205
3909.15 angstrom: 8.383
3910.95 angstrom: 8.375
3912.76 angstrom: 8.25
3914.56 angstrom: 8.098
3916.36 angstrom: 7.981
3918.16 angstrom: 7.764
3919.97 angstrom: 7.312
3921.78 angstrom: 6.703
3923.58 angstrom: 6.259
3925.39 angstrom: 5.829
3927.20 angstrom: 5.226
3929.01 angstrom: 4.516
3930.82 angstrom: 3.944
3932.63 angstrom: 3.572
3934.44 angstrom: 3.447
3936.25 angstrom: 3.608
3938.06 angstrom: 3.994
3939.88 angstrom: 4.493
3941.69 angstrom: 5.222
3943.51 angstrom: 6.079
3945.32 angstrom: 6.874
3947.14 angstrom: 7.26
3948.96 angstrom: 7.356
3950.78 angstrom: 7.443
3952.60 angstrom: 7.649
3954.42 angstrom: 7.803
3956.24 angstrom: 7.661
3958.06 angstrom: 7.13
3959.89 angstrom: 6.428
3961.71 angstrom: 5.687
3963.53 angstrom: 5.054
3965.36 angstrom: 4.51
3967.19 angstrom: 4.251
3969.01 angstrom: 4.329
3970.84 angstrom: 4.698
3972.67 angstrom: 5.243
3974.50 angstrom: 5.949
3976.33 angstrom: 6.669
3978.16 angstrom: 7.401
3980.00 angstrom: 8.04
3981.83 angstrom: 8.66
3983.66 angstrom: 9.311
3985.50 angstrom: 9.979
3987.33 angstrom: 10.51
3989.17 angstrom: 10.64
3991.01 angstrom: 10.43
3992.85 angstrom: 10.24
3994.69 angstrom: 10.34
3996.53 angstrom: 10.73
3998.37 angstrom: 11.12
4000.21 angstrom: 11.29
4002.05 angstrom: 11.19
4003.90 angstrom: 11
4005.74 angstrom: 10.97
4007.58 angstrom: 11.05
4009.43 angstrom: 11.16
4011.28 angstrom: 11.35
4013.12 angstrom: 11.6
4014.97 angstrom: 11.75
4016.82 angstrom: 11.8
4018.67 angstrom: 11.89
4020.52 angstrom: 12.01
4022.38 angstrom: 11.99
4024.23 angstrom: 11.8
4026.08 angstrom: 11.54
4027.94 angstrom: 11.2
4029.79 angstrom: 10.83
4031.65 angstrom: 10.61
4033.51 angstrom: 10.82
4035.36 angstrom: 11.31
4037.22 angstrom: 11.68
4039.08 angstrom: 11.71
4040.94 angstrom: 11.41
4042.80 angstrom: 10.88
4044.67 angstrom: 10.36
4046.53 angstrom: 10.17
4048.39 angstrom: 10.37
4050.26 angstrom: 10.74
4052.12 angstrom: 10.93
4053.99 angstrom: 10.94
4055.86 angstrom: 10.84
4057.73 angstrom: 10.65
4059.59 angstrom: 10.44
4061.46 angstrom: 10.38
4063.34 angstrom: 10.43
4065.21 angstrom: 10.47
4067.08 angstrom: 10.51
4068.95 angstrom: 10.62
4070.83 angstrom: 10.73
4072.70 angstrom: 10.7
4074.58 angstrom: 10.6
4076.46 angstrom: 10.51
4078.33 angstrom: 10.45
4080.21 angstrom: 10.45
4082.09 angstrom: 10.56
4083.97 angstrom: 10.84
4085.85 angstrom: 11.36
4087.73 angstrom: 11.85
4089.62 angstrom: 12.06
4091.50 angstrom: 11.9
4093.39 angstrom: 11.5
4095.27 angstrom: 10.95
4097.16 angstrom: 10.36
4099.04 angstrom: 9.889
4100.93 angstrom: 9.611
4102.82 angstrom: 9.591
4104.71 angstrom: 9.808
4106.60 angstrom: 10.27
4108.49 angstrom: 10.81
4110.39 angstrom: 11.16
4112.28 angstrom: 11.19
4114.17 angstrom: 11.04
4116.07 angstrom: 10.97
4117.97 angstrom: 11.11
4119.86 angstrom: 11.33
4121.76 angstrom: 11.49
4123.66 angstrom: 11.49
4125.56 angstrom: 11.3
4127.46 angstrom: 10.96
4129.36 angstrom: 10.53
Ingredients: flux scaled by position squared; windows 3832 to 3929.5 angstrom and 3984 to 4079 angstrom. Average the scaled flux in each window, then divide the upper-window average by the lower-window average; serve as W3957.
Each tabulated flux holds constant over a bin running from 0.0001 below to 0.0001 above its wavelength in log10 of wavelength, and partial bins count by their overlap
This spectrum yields 1.89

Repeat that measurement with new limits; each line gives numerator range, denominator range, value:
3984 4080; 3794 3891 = 2.16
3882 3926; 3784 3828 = 1.25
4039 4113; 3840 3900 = 2.01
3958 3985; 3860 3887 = 1.18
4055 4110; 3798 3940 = 2.00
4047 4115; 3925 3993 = 1.75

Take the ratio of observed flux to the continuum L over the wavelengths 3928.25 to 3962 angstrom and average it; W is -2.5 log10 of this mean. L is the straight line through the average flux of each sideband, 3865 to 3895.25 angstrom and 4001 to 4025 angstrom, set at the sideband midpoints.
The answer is 0.445 mag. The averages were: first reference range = 5.98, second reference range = 11.5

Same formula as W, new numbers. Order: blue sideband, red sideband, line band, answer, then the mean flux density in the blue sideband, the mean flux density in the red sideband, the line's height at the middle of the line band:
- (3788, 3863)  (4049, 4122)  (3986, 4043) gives -0.196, 5.56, 10.8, 9.34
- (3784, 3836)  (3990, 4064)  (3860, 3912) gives 0.165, 5.87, 11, 7.68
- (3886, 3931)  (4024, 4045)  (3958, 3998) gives 0.240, 7.24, 11.2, 9.41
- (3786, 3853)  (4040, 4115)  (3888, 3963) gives 0.143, 5.63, 10.7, 7.72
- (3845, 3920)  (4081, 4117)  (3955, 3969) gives 0.367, 6.53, 10.8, 8.11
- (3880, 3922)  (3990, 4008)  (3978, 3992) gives 0.096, 7.44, 10.8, 10.3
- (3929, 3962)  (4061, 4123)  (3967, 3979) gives 0.214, 5.84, 10.8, 6.77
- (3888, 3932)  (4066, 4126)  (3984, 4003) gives -0.196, 7.22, 10.8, 8.84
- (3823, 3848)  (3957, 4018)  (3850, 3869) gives -0.035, 4.58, 8.82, 5.25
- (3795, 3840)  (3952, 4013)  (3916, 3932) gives 0.221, 5.54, 8.49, 7.45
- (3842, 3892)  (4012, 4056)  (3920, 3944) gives 0.499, 5.62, 11.2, 7.8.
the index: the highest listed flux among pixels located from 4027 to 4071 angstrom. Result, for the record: 11.71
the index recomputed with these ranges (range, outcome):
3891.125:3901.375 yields 8.327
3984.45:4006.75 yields 11.29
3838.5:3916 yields 8.383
